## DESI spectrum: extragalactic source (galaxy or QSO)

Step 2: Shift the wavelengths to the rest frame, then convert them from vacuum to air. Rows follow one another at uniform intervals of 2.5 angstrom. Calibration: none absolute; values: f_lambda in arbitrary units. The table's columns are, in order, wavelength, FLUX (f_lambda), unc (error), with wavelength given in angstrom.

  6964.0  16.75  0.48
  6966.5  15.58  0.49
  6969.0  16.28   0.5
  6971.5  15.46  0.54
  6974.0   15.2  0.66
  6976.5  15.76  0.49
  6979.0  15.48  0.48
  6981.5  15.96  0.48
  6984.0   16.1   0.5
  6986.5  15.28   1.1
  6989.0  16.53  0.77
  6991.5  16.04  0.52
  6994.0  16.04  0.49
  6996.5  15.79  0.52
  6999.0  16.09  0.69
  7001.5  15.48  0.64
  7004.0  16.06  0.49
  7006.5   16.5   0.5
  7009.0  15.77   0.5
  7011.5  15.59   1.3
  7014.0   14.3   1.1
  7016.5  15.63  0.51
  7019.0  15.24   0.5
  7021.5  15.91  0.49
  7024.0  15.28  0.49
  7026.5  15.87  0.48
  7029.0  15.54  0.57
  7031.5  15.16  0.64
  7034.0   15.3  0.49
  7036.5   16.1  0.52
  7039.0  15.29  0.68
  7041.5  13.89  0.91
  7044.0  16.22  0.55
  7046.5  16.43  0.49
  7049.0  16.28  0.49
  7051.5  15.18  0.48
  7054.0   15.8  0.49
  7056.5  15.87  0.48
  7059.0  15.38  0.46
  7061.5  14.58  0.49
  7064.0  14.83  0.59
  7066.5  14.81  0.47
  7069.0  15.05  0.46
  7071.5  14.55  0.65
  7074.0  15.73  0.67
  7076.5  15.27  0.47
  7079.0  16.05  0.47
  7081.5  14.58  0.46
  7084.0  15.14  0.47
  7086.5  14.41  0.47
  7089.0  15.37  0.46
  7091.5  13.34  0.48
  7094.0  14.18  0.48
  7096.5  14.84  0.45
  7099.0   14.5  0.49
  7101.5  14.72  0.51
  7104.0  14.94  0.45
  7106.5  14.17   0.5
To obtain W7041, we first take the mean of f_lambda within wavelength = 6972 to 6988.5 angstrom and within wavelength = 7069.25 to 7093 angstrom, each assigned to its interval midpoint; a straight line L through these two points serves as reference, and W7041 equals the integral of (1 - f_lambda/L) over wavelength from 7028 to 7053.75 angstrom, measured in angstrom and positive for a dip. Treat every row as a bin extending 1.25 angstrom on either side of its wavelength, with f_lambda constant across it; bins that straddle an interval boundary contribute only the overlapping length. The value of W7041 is -0.5 angstrom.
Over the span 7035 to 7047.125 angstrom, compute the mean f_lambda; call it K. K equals 15.5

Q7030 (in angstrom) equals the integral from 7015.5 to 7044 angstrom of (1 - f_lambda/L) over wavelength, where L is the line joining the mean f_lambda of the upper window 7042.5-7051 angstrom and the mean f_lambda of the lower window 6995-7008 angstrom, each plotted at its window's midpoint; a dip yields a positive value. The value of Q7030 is 1.2 angstrom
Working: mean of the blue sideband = 16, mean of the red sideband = 16.1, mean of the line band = 15.4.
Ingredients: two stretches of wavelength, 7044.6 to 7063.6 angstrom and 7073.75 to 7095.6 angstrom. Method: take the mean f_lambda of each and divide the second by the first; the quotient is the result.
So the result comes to 1.0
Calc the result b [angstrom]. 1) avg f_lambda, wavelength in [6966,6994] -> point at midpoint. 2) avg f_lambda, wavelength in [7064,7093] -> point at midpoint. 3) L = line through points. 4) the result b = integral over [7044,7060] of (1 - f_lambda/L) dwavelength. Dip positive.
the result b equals -0.7 angstrom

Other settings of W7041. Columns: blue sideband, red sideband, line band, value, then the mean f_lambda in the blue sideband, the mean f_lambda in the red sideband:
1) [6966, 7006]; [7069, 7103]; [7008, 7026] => 0.1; 15.8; 14.8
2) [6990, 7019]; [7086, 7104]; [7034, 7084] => -1.2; 15.7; 14.5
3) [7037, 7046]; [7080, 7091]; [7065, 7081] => -0.3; 15.3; 14.8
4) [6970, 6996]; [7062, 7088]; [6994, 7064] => -0.7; 15.8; 15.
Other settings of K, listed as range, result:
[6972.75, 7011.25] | 15.9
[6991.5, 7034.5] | 15.6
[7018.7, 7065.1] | 15.5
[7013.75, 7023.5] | 15.4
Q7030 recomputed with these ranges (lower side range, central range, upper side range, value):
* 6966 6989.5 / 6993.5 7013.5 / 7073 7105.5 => -0.4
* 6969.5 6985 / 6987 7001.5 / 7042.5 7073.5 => -0.3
